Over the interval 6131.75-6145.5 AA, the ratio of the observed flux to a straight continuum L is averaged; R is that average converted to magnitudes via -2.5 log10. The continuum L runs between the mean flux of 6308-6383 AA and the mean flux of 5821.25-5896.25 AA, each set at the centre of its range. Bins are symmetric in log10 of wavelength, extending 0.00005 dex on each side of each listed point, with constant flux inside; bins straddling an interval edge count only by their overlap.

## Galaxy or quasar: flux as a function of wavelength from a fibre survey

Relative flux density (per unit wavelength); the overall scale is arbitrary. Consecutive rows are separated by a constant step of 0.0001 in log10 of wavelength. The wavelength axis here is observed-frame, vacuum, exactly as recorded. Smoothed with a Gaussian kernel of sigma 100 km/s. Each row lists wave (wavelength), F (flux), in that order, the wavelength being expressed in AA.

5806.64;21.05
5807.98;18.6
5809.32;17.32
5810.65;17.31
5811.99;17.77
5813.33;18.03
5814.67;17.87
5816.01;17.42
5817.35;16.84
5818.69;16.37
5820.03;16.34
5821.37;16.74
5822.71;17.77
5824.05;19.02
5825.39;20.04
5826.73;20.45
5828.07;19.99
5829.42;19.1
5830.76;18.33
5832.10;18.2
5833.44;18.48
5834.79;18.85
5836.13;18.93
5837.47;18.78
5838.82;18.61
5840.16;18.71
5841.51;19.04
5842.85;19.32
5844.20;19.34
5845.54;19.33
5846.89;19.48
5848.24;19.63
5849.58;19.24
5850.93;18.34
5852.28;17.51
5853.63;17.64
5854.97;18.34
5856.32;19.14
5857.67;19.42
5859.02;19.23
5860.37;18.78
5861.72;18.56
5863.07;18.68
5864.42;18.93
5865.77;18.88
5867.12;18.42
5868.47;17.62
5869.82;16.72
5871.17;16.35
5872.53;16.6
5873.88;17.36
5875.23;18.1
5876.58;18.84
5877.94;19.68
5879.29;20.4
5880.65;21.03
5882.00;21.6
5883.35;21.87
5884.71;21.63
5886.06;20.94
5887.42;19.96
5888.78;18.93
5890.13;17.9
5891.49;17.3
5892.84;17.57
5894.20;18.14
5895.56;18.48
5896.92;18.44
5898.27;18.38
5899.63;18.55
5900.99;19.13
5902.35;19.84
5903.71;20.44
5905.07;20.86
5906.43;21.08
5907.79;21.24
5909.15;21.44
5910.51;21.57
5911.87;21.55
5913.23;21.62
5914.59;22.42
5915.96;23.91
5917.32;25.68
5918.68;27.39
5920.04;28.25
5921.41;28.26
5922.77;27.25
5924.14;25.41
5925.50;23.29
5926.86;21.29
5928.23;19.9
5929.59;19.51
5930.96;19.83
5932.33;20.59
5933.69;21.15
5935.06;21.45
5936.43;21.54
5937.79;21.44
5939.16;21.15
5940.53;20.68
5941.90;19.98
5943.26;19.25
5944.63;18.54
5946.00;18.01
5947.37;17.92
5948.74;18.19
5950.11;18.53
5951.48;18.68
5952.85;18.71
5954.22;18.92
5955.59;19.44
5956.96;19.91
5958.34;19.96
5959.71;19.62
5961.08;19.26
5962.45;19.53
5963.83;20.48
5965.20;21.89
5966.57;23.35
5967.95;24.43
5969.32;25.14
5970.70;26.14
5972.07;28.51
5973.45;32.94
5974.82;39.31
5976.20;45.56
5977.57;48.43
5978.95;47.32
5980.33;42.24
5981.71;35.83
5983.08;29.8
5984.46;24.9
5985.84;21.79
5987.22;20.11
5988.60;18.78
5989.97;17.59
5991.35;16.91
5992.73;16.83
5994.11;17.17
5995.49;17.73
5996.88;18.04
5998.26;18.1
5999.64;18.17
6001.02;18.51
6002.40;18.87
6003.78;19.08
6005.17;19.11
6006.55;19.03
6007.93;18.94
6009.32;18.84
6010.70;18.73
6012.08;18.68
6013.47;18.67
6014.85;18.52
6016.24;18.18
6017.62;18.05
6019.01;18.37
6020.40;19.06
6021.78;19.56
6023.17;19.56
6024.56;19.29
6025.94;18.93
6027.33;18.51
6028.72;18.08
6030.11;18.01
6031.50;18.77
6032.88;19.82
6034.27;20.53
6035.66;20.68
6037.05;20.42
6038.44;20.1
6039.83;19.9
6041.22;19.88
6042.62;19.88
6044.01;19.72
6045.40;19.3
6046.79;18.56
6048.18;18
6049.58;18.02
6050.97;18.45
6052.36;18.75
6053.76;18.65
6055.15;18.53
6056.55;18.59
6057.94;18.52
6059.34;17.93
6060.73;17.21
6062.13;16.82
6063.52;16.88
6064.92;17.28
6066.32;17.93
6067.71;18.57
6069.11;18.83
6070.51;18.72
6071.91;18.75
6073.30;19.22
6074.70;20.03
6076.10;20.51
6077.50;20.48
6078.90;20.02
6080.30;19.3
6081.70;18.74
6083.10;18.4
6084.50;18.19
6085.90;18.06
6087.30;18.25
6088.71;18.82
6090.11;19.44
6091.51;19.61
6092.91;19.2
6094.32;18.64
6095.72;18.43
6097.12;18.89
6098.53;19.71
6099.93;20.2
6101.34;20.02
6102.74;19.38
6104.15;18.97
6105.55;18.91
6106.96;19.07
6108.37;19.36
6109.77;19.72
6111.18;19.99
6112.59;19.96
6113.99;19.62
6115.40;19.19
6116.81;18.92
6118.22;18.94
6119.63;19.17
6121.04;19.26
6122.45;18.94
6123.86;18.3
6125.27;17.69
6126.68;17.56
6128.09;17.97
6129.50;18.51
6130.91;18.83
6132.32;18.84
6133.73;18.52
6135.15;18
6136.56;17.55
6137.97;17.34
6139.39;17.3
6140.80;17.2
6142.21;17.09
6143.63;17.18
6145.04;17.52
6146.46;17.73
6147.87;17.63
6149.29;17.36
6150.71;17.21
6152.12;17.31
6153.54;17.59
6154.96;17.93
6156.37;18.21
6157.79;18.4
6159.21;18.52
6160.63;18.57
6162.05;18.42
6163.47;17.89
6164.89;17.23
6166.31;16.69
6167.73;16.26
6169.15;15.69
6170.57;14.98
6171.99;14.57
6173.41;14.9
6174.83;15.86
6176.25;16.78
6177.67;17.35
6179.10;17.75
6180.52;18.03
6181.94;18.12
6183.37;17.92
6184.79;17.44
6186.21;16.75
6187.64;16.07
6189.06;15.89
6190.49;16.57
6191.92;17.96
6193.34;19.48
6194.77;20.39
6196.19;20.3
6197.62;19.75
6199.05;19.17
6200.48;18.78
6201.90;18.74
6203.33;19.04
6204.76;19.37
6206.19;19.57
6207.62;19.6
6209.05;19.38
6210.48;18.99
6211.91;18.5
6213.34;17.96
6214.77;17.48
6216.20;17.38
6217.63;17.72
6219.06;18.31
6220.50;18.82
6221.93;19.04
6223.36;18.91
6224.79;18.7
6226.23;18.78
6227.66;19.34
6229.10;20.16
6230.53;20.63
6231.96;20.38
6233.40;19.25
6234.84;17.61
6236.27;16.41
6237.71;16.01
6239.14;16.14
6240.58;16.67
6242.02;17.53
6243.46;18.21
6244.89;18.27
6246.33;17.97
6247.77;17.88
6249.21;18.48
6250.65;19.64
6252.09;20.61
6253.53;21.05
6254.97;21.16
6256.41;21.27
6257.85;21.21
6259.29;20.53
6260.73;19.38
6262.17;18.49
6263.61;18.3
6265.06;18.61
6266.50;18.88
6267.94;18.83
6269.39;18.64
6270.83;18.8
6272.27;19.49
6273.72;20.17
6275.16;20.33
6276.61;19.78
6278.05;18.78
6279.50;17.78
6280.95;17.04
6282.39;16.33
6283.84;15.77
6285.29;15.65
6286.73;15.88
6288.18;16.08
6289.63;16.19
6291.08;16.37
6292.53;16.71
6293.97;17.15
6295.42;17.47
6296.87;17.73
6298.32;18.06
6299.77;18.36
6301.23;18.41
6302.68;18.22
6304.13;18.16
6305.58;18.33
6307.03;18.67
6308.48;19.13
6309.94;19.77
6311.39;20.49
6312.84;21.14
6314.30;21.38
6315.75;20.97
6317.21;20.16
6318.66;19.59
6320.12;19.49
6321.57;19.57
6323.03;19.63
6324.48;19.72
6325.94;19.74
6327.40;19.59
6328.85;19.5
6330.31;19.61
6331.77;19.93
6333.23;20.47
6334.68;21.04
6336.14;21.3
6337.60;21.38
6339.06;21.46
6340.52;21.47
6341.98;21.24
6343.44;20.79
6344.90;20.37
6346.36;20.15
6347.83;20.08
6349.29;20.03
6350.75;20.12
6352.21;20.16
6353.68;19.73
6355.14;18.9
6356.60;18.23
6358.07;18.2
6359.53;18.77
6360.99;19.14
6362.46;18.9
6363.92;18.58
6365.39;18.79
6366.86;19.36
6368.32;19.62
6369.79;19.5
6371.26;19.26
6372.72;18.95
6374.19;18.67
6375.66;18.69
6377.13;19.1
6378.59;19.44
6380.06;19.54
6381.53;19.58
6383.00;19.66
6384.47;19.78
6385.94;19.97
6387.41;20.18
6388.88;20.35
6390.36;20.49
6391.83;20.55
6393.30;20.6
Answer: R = 0.104 mag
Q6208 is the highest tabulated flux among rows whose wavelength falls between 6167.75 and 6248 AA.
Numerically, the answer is 20.63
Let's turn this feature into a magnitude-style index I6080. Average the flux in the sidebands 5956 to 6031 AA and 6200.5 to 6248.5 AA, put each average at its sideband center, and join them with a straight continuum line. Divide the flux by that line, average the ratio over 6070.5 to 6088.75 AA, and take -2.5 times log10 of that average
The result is 0.11 mag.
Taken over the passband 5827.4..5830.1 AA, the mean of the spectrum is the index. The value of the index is 19.5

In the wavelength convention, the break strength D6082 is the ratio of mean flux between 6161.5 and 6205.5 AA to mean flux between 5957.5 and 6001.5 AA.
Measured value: 0.7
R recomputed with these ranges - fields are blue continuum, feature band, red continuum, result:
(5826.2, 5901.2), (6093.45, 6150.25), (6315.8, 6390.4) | 0.04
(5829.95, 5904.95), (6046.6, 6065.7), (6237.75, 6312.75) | 0.04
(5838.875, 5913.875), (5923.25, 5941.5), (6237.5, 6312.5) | -0.12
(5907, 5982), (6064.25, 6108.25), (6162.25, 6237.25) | 0.09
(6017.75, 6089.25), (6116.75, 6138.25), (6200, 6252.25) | 0.02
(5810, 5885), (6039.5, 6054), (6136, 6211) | -0.05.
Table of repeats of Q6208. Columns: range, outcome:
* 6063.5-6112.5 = 20.51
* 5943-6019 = 48.43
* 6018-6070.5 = 20.68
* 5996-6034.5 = 20.53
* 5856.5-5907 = 21.87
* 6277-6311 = 19.77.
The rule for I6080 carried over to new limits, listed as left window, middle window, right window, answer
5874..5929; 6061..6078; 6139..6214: 0.03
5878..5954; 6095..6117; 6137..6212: -0.05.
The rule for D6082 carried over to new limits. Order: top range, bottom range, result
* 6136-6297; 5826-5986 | 0.84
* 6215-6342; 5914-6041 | 0.86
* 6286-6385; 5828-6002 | 0.90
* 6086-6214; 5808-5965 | 0.93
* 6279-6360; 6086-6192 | 1.06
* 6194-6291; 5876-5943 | 0.88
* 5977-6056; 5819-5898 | 1.11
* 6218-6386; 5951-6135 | 0.93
